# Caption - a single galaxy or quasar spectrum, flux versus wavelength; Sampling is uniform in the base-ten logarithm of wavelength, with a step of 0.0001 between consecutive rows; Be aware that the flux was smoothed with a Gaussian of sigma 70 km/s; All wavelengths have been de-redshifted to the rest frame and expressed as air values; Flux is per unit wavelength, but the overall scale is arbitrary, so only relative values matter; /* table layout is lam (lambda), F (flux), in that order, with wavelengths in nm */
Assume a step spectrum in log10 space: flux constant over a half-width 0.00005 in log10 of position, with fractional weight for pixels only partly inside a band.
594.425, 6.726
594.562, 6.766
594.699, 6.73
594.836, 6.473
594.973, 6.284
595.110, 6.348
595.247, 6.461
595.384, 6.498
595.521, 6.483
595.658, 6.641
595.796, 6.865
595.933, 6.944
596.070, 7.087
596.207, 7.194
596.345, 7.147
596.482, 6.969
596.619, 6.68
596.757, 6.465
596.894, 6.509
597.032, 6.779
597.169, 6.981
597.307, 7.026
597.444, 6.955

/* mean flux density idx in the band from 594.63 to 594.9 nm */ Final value 6.6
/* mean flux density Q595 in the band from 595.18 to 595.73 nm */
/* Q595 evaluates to 6.52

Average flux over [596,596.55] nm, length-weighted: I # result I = 7.1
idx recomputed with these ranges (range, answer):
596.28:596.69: 6.93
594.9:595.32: 6.37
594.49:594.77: 6.74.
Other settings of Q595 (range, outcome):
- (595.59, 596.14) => 6.88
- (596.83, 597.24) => 6.75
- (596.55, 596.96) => 6.56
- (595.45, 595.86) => 6.65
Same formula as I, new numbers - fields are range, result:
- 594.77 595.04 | 6.38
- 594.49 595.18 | 6.52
